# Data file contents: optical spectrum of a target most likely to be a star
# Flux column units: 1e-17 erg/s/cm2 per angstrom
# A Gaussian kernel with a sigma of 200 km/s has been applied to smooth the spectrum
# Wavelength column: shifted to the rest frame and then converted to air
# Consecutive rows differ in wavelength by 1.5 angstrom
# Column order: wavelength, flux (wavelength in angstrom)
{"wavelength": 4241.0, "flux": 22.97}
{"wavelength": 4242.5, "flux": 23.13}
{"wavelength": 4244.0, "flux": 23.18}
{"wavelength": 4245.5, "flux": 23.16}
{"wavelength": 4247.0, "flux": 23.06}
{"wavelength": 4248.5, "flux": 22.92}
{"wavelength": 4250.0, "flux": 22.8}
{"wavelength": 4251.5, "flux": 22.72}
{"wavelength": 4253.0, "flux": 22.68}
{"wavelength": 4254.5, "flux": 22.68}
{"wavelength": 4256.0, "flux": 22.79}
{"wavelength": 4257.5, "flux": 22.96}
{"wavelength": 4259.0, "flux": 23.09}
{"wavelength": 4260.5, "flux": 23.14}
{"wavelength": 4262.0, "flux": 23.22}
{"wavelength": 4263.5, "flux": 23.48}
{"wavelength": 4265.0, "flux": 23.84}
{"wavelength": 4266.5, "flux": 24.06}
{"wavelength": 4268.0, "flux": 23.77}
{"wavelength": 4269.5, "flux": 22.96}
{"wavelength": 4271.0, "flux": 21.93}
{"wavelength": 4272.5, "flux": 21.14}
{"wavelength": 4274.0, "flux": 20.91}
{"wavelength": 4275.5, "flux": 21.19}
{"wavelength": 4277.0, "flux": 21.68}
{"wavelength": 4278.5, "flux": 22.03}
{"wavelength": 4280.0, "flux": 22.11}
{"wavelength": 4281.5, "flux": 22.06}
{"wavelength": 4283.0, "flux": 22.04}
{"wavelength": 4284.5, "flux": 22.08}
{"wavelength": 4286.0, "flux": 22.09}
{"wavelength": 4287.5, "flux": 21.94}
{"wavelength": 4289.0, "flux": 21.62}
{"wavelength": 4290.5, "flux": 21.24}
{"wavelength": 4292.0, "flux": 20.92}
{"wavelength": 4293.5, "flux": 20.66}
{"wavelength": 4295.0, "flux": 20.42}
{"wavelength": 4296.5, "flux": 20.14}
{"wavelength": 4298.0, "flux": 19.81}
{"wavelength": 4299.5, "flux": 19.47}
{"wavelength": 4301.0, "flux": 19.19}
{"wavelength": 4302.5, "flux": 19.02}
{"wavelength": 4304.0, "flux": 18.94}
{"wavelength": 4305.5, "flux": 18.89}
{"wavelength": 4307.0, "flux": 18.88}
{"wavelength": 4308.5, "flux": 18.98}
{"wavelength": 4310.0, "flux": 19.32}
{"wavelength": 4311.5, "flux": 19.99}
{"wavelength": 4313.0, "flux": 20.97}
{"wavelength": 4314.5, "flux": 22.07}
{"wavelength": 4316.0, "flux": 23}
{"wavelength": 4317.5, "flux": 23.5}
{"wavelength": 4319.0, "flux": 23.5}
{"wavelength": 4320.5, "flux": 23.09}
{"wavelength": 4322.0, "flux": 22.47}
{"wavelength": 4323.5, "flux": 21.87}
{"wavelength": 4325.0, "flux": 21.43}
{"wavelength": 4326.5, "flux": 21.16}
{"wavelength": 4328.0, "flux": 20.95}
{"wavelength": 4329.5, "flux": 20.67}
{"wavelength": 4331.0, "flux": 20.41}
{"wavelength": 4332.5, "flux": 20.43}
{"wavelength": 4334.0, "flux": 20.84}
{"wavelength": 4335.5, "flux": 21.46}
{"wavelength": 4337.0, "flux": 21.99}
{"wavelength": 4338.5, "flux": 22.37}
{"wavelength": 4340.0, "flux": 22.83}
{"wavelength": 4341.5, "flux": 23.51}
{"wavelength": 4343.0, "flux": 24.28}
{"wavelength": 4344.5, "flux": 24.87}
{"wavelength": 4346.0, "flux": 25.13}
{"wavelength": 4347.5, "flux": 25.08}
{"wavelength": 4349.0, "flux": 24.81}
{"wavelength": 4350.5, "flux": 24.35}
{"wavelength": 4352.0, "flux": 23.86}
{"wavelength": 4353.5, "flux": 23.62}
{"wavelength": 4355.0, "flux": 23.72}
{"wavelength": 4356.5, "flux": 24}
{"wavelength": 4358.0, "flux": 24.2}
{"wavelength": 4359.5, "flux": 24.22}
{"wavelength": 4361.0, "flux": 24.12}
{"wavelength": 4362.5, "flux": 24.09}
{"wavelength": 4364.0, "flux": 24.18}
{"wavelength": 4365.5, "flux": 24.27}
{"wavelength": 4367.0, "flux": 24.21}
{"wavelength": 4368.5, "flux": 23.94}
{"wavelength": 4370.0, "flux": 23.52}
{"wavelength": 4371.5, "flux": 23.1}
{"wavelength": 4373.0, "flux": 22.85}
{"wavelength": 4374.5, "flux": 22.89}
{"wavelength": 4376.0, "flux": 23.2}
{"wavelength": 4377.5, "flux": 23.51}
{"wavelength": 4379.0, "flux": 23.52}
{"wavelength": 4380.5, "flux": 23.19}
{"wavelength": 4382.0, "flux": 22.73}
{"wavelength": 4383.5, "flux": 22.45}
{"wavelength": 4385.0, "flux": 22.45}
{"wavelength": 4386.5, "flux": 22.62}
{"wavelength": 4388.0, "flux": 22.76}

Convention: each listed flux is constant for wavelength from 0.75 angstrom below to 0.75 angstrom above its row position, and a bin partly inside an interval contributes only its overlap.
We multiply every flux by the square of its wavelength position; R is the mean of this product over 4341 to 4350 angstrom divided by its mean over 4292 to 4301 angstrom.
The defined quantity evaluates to 1.3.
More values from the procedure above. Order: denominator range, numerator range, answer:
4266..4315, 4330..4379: 1.15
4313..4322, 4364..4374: 1.06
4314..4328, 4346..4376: 1.09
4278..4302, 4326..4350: 1.10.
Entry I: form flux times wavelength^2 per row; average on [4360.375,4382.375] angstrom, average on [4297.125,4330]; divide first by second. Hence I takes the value 1.2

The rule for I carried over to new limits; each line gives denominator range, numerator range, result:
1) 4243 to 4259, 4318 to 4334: 0.98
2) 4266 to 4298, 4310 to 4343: 1.03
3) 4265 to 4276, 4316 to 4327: 1.03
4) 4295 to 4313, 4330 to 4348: 1.19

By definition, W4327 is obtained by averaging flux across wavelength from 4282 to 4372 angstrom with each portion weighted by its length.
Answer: 22.1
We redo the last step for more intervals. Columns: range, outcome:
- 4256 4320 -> 21.5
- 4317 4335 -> 21.7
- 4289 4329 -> 20.8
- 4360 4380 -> 23.6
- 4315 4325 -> 22.8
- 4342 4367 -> 24.3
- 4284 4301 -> 20.9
